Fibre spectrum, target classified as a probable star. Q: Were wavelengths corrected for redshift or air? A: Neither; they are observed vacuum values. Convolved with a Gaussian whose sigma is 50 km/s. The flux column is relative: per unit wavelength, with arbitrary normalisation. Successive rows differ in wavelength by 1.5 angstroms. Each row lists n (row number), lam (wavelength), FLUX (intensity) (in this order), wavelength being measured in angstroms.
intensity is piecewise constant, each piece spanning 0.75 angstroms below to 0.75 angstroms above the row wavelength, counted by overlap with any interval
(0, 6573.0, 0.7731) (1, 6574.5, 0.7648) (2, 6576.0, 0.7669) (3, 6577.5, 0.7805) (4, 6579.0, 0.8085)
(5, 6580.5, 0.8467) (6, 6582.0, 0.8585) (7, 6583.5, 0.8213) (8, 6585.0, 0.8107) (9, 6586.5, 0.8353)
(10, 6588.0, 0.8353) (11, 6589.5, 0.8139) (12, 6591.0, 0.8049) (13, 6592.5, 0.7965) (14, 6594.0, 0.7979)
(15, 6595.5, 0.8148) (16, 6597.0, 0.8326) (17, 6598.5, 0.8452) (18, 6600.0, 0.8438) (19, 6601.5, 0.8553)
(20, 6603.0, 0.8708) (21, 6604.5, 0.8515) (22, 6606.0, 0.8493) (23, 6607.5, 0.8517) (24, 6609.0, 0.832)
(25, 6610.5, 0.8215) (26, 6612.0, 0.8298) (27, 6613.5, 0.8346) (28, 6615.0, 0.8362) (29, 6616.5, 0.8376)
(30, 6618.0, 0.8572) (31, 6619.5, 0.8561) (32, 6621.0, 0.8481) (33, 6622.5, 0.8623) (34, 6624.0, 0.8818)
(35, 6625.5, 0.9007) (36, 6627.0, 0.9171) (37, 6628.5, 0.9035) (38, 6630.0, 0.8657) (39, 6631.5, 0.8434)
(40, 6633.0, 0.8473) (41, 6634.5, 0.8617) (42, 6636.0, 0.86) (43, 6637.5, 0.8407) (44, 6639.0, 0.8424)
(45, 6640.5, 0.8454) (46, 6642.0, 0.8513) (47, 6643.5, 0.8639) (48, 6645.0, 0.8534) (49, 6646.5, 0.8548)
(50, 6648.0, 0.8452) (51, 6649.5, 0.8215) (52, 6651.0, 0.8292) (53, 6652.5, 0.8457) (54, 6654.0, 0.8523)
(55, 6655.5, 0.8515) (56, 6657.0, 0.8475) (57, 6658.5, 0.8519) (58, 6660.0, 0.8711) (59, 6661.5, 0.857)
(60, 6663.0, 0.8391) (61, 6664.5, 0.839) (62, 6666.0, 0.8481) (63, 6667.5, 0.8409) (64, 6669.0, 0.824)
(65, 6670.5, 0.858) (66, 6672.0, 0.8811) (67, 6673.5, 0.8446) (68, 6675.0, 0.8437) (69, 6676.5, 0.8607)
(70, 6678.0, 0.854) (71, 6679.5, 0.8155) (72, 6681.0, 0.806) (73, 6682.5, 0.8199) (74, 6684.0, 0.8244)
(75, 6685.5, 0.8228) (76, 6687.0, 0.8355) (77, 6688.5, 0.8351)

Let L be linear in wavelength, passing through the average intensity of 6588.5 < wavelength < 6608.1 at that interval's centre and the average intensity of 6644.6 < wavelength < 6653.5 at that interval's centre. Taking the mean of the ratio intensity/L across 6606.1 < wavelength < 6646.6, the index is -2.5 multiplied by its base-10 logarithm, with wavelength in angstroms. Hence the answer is -0.02 mag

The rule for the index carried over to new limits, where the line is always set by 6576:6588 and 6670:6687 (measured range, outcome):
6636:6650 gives -0.02 mag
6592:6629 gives -0.03 mag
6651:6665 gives -0.02 mag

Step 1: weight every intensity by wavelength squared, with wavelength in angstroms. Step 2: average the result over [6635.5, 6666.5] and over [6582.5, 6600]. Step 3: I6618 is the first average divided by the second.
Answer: 1.05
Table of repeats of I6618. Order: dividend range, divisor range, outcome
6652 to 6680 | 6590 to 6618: 1.04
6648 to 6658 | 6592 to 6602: 1.04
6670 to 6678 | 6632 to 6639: 1.02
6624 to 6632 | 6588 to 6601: 1.09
